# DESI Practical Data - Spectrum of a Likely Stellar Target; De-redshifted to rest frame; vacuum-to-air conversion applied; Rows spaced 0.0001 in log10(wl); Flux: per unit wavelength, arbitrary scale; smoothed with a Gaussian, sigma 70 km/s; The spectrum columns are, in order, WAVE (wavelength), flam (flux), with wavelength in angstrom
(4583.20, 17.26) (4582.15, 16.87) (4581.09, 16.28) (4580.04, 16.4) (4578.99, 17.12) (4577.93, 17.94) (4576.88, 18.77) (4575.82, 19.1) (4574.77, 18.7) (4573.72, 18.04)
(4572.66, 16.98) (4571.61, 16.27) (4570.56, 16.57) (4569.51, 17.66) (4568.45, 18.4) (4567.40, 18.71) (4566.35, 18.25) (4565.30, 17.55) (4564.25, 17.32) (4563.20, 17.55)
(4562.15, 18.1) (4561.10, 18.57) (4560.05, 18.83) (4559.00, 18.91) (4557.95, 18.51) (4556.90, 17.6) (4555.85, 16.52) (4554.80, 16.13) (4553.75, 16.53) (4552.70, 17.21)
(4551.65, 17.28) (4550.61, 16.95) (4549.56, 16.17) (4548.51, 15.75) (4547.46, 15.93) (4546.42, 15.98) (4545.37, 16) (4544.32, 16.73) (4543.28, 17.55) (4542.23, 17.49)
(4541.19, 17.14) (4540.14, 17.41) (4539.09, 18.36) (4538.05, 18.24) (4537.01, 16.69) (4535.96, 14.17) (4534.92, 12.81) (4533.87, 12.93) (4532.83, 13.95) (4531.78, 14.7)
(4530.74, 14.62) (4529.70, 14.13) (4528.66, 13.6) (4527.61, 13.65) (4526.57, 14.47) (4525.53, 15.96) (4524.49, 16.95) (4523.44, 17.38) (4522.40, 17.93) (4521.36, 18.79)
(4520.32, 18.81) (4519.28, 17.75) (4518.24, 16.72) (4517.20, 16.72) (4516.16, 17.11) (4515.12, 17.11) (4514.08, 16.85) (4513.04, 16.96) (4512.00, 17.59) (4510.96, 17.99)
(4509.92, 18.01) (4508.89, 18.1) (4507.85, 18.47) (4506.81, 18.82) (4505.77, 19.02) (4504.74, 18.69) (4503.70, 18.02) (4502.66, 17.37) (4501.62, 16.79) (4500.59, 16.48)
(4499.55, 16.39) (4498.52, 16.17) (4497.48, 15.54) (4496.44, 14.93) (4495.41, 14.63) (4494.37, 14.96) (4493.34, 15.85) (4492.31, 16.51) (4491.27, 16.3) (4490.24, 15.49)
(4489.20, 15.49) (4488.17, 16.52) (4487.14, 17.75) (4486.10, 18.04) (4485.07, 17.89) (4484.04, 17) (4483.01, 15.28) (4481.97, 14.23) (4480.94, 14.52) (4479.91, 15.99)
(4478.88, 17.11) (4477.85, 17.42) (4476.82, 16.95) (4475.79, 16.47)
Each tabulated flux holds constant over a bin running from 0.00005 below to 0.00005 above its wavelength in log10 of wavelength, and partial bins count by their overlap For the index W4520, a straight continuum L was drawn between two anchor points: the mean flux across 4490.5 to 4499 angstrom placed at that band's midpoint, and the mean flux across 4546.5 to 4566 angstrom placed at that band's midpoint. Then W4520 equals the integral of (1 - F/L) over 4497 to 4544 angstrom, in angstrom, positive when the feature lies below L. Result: -1.1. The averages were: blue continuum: 15.6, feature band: 16.7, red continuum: 17.3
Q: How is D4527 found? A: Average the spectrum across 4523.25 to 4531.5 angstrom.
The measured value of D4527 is 15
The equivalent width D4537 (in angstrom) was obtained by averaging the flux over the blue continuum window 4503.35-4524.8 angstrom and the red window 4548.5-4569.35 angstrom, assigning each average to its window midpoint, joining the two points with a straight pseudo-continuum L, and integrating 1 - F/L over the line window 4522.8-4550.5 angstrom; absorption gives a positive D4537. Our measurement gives 3.0 angstrom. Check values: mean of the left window 17.8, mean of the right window 17.6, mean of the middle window 15.7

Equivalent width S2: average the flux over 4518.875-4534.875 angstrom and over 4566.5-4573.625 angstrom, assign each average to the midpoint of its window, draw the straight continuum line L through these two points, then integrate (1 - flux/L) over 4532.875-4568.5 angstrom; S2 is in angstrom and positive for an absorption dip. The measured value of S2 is -0.6 angstrom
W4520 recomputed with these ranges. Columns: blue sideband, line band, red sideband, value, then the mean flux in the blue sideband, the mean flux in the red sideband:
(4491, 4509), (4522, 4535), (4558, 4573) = 1.8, 16.8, 17.9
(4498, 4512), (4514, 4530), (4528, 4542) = -0.1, 17.7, 15.3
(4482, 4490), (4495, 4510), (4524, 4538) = -1.2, 16.6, 14.6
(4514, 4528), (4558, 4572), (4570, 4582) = -0.5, 16.9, 17.5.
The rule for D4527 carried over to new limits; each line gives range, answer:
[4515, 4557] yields 16.3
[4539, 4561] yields 17.1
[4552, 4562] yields 17.6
